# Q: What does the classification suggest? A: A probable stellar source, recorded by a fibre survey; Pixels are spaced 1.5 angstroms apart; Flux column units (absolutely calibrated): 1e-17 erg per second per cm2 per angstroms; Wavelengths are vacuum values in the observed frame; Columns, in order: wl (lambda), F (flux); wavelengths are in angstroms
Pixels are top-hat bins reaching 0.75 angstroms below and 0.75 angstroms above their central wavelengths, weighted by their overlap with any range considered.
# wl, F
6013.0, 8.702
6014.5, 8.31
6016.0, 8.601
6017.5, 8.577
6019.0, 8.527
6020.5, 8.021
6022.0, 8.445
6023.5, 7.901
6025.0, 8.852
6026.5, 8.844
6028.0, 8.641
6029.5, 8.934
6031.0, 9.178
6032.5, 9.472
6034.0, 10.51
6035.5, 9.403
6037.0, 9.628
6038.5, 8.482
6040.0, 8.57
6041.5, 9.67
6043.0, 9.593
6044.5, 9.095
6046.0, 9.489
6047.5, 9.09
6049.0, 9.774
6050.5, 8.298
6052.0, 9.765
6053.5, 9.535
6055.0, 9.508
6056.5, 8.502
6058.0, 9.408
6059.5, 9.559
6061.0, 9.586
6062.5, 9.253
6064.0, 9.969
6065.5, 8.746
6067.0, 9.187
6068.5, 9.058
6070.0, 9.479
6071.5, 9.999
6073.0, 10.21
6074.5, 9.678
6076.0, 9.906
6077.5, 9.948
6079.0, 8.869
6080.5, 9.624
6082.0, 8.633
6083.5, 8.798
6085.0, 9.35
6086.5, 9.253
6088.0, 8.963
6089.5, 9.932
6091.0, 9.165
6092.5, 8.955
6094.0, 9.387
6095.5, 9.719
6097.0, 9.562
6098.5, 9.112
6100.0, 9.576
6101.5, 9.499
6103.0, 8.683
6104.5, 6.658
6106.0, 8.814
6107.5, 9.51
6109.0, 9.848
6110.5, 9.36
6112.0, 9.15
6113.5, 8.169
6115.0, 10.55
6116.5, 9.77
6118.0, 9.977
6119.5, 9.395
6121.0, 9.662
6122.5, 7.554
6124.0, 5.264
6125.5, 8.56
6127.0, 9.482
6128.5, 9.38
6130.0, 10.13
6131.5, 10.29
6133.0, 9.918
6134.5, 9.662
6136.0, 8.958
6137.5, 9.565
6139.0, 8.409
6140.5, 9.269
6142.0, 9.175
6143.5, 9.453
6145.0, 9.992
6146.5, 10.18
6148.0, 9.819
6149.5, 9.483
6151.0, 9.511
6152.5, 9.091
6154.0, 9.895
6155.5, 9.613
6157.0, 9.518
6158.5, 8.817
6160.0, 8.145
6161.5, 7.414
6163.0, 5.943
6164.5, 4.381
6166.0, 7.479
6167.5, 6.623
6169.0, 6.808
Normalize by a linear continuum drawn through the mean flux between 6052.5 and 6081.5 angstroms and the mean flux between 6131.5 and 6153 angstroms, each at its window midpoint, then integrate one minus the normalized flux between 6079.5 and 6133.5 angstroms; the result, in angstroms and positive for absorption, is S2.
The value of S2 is 1.9 angstroms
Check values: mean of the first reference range 9.47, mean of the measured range 9.15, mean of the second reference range 9.5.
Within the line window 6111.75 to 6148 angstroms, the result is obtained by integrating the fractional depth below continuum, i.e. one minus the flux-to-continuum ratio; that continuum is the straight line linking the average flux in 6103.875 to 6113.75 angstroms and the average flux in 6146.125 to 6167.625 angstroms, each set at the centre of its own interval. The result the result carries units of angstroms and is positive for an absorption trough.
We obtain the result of -2.5 angstroms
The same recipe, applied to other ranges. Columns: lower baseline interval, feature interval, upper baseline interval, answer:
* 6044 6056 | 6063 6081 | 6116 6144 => -0.6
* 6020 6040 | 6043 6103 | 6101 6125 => -3.1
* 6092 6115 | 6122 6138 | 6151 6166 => -0.7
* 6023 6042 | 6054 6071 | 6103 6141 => -0.4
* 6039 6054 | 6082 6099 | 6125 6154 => 0.2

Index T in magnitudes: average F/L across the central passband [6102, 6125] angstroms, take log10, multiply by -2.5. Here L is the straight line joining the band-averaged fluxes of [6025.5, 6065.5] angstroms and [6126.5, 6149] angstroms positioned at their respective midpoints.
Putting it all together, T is 0.08 mag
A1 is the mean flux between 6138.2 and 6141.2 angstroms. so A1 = 8.84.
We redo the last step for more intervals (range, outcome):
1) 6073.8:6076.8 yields 9.8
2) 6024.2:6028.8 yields 8.77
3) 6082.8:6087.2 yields 9.14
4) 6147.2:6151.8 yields 9.61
